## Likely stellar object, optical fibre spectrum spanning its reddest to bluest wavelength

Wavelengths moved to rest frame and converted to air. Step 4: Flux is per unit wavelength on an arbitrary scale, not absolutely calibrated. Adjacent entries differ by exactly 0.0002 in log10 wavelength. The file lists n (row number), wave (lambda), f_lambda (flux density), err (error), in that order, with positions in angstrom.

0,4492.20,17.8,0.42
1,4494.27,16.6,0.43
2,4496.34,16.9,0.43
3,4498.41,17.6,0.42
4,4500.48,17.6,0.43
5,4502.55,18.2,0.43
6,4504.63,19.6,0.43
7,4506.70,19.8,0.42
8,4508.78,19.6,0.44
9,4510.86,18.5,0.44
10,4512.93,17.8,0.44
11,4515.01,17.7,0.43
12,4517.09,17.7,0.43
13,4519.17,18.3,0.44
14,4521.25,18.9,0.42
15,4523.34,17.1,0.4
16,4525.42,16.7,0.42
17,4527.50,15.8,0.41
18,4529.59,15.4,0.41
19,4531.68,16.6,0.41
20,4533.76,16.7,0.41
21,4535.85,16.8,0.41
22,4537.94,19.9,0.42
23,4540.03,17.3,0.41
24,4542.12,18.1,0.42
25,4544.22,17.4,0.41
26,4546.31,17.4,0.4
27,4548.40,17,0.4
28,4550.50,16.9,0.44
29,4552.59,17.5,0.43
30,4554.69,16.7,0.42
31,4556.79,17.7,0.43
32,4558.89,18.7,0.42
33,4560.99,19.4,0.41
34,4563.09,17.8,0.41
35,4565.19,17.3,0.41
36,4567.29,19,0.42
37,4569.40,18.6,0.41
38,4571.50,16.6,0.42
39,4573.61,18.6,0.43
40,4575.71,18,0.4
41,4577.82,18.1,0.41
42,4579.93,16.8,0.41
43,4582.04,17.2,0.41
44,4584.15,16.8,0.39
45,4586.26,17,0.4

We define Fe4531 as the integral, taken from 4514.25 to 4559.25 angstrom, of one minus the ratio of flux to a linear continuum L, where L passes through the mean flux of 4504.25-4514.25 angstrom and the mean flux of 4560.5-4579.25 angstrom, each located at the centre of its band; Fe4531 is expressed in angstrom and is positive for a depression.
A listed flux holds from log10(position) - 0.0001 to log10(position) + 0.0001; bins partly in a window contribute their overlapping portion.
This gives 3.0 angstrom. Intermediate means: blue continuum 19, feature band 17.4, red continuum 18.1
